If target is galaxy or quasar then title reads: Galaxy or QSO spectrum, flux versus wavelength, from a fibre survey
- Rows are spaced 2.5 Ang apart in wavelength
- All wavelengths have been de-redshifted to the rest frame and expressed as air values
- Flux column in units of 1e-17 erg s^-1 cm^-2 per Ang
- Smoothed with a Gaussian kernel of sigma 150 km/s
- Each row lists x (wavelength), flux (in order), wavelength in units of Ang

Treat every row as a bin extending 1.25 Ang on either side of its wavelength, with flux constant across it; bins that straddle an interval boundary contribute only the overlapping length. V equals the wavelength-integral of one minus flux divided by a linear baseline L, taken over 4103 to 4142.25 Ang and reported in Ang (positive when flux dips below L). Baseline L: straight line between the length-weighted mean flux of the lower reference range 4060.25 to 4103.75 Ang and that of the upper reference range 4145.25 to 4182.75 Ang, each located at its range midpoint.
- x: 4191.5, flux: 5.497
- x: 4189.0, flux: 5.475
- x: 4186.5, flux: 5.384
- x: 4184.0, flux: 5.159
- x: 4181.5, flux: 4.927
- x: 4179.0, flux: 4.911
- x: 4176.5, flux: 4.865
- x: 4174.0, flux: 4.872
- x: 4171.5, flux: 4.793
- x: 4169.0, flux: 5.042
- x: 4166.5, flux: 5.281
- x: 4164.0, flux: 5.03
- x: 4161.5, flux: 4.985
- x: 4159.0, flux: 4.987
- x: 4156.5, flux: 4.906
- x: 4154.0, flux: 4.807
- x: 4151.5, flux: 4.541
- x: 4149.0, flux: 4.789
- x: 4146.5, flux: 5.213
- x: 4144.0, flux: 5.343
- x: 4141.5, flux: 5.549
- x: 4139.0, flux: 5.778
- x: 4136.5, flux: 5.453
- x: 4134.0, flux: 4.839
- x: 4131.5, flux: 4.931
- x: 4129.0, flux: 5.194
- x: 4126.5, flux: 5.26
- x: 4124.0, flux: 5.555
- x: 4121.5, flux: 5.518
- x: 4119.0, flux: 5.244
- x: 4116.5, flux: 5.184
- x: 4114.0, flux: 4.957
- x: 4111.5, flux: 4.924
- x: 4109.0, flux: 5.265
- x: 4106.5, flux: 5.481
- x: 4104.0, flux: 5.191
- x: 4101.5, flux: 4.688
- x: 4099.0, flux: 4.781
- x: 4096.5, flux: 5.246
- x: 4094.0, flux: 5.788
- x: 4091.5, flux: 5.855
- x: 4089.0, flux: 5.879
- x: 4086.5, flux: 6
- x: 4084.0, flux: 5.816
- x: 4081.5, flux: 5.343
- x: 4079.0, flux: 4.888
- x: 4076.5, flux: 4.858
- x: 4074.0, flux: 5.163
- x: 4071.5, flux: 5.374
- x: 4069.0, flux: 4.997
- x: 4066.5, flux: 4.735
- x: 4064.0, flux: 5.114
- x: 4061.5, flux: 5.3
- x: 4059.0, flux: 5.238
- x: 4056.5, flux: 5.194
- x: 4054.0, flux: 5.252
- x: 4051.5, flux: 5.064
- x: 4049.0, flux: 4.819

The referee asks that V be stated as -1.24 Ang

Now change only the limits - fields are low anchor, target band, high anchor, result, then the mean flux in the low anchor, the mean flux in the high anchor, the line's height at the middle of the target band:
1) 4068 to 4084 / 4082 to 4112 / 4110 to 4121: -1.7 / 5.16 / 5.11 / 5.13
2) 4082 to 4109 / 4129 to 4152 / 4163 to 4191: 0.3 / 5.46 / 5.08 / 5.25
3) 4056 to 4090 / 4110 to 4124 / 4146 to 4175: -0.3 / 5.28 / 4.93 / 5.1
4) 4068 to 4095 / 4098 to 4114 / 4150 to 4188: 0.8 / 5.45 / 4.97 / 5.32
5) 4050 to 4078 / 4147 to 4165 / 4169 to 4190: 0.6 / 5.11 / 5.04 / 5.06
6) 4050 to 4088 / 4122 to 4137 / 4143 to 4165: -0.5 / 5.22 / 4.95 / 5.03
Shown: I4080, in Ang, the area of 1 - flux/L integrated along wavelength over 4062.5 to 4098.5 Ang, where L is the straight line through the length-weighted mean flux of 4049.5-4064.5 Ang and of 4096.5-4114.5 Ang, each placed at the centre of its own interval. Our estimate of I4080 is -1.61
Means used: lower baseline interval 5.18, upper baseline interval 5.06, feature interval 5.35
